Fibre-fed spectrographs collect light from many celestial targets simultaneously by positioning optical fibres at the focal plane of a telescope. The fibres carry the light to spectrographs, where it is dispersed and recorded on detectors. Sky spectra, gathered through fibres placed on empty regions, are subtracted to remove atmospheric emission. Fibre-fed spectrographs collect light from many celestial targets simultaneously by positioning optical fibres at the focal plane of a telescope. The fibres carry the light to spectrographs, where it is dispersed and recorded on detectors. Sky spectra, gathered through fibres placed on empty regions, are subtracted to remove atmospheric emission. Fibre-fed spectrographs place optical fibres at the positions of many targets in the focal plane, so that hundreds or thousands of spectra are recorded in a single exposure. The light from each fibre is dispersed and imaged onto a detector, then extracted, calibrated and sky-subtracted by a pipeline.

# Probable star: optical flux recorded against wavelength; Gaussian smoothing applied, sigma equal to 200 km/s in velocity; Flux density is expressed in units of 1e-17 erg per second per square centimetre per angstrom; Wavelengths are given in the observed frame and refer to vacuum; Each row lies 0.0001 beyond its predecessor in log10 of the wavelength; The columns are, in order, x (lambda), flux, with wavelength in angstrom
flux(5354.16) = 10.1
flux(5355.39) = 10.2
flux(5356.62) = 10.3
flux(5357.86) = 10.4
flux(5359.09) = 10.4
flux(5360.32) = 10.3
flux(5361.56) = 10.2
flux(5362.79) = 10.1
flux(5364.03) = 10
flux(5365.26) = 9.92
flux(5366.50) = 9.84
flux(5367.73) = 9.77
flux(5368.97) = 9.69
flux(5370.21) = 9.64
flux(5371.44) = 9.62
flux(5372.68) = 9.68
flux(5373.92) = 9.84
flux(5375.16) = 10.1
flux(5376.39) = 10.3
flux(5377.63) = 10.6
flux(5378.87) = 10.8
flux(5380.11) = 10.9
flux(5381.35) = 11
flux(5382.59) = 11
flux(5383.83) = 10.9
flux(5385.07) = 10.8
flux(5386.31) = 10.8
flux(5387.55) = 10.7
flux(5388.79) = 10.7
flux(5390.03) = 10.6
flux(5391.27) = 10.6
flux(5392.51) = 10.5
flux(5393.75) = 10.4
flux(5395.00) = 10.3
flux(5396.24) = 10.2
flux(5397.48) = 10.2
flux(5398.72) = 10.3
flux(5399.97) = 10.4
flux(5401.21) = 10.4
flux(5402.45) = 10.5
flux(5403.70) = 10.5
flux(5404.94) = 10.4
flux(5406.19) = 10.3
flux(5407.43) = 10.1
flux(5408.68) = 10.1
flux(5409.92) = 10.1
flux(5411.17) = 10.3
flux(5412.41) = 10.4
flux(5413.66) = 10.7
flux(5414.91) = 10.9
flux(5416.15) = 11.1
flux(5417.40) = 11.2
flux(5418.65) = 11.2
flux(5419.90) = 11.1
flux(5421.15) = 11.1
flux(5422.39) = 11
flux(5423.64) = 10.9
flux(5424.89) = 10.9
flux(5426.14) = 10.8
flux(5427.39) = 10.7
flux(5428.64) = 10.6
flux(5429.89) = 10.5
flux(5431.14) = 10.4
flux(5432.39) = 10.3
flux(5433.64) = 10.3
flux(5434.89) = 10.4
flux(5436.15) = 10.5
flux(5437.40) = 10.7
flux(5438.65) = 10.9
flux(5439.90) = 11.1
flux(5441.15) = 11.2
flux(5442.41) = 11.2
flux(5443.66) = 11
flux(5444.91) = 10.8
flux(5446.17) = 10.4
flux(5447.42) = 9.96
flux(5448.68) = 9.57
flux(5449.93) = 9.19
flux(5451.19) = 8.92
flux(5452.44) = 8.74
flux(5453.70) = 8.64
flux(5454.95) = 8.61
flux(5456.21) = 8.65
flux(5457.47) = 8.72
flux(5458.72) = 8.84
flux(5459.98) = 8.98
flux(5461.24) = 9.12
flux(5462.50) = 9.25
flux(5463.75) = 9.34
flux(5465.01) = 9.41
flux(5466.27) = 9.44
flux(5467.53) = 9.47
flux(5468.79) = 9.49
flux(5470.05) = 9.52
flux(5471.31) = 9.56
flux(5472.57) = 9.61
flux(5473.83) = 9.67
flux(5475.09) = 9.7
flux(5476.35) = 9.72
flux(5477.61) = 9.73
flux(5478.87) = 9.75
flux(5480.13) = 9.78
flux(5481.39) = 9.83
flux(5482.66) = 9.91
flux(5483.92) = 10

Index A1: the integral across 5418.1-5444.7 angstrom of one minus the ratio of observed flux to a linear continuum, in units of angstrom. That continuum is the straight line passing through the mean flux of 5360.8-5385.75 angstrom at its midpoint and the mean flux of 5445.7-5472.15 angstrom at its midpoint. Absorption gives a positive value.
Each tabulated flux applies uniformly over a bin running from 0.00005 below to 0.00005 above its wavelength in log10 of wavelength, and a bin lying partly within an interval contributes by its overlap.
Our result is -3.5 angstrom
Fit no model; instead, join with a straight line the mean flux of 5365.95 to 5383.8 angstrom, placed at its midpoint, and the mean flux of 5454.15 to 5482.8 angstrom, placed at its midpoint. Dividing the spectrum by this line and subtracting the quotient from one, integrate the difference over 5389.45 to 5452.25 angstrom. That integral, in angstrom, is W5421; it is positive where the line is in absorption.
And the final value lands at -4.5 angstrom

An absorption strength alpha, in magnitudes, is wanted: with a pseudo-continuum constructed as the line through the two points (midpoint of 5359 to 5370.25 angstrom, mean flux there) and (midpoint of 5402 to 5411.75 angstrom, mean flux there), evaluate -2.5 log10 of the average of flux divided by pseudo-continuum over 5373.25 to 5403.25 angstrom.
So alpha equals -0.04 mag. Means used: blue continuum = 9.98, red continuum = 10.3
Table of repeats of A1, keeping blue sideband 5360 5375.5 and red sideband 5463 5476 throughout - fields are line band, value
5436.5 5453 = -1.17 angstrom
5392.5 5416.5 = -1.58 angstrom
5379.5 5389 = -1.00 angstrom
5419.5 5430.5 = -1.32 angstrom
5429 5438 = -0.74 angstrom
